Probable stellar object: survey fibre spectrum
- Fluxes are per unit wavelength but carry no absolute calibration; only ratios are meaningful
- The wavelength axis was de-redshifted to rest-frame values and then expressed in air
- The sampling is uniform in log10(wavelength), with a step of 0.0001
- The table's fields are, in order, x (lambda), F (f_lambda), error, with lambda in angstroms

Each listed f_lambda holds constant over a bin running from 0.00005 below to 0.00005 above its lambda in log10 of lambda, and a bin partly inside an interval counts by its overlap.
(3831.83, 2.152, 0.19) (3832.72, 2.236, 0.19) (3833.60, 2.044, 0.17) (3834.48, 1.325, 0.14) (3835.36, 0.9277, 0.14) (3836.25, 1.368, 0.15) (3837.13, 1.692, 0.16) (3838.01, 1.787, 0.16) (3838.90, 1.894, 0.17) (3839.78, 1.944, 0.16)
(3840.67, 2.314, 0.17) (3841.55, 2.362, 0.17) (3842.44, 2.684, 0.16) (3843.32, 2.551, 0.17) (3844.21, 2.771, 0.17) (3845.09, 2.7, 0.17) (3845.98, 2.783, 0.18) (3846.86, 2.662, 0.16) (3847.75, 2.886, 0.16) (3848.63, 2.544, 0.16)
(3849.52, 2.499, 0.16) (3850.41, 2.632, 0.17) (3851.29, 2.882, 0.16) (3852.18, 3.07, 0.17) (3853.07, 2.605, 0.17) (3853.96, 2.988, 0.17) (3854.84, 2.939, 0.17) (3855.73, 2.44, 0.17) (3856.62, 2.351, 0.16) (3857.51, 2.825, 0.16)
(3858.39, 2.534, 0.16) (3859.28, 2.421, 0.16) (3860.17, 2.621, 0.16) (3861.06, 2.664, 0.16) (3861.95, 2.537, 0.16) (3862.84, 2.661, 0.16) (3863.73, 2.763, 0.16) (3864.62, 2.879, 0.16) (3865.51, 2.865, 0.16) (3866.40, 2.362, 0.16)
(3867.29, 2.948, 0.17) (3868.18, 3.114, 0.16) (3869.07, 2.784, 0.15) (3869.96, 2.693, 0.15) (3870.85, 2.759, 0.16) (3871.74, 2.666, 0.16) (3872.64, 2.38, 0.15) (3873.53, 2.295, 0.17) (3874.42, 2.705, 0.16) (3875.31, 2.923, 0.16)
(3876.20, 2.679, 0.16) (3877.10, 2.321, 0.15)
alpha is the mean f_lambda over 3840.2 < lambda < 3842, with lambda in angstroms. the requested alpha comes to 2.32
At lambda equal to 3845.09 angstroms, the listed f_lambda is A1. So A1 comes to 2.7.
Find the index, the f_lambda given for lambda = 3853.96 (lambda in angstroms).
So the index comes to 2.988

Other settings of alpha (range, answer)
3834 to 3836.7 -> 1.22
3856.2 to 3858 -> 2.6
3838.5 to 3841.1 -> 2.05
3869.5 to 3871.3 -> 2.73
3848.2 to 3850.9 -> 2.56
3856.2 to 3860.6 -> 2.55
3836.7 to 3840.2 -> 1.83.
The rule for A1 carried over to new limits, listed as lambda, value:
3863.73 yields 2.763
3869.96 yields 2.693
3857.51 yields 2.825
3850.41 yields 2.632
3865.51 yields 2.865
